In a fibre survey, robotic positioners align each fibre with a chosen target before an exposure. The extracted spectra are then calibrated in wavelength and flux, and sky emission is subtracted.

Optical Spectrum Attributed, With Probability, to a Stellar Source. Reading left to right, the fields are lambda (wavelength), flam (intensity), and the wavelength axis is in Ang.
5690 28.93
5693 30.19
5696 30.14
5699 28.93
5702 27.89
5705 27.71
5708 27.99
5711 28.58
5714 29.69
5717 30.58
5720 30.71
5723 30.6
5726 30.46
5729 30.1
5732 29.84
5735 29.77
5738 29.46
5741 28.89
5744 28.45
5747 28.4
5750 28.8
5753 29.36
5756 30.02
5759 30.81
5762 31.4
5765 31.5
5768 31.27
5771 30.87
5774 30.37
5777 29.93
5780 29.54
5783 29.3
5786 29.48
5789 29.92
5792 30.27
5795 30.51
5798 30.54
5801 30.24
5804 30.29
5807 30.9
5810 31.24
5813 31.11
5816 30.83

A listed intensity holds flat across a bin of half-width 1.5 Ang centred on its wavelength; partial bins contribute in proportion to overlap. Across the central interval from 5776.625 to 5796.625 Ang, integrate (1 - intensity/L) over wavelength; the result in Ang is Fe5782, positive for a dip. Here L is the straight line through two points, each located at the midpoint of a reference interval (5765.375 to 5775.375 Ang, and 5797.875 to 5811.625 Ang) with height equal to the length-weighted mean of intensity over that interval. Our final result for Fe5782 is 0.6 Ang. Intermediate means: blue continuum 30.9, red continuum 30.7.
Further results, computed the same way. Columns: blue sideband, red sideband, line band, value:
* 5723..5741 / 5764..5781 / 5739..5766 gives 0.49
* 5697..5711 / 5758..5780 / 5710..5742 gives -0.89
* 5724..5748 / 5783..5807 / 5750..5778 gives -0.68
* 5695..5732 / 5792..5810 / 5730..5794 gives 0.34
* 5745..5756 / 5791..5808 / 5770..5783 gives -0.12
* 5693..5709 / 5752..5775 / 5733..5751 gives 0.63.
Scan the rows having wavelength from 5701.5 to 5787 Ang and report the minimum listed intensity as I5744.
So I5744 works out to 27.71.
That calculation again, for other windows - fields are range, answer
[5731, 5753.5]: 28.4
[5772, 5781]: 29.54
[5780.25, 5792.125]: 29.3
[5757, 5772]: 30.81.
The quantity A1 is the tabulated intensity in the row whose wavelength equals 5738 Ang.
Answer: 29.46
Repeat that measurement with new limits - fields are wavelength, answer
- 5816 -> 30.83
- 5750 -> 28.8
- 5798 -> 30.54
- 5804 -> 30.29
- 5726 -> 30.46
